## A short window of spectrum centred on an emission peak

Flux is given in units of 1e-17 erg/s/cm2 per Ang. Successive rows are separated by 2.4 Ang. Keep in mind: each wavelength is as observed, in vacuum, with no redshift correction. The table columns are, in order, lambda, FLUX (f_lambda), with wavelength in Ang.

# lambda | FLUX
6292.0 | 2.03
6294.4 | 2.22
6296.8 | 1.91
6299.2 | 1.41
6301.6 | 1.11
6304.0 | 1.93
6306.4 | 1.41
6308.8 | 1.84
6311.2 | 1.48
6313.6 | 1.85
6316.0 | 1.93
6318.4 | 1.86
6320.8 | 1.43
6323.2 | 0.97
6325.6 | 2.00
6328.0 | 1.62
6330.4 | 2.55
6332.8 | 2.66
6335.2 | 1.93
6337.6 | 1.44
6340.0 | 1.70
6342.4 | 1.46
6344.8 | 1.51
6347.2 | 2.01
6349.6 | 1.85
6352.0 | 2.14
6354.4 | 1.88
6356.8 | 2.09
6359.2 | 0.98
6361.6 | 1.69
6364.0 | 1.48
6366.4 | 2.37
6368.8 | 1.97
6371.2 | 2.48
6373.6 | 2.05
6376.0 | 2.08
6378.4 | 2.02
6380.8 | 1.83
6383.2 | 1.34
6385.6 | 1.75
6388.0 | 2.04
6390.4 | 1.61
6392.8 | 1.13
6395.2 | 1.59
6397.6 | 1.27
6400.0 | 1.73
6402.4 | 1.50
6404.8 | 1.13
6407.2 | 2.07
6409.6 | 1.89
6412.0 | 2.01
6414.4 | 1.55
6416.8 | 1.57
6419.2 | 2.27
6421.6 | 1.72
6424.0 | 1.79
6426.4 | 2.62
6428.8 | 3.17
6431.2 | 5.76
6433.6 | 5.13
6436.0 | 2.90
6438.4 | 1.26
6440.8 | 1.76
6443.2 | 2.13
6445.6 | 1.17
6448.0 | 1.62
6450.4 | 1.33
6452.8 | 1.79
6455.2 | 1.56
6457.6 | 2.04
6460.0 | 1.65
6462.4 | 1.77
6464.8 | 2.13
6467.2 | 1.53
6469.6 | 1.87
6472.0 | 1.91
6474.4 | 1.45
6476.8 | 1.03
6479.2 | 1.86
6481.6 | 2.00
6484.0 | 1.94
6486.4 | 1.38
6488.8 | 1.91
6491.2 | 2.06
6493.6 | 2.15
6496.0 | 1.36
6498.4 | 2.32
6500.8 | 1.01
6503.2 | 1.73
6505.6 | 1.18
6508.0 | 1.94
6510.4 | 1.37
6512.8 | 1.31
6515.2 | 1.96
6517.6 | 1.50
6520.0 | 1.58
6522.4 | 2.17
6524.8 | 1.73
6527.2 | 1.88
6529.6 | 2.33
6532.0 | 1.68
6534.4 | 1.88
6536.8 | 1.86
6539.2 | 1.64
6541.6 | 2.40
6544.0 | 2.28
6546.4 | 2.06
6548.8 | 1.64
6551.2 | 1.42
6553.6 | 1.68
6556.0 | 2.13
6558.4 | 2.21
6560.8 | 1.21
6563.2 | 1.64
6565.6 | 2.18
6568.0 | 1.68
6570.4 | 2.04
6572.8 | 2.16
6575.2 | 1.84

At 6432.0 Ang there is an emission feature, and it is [O III] 5007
